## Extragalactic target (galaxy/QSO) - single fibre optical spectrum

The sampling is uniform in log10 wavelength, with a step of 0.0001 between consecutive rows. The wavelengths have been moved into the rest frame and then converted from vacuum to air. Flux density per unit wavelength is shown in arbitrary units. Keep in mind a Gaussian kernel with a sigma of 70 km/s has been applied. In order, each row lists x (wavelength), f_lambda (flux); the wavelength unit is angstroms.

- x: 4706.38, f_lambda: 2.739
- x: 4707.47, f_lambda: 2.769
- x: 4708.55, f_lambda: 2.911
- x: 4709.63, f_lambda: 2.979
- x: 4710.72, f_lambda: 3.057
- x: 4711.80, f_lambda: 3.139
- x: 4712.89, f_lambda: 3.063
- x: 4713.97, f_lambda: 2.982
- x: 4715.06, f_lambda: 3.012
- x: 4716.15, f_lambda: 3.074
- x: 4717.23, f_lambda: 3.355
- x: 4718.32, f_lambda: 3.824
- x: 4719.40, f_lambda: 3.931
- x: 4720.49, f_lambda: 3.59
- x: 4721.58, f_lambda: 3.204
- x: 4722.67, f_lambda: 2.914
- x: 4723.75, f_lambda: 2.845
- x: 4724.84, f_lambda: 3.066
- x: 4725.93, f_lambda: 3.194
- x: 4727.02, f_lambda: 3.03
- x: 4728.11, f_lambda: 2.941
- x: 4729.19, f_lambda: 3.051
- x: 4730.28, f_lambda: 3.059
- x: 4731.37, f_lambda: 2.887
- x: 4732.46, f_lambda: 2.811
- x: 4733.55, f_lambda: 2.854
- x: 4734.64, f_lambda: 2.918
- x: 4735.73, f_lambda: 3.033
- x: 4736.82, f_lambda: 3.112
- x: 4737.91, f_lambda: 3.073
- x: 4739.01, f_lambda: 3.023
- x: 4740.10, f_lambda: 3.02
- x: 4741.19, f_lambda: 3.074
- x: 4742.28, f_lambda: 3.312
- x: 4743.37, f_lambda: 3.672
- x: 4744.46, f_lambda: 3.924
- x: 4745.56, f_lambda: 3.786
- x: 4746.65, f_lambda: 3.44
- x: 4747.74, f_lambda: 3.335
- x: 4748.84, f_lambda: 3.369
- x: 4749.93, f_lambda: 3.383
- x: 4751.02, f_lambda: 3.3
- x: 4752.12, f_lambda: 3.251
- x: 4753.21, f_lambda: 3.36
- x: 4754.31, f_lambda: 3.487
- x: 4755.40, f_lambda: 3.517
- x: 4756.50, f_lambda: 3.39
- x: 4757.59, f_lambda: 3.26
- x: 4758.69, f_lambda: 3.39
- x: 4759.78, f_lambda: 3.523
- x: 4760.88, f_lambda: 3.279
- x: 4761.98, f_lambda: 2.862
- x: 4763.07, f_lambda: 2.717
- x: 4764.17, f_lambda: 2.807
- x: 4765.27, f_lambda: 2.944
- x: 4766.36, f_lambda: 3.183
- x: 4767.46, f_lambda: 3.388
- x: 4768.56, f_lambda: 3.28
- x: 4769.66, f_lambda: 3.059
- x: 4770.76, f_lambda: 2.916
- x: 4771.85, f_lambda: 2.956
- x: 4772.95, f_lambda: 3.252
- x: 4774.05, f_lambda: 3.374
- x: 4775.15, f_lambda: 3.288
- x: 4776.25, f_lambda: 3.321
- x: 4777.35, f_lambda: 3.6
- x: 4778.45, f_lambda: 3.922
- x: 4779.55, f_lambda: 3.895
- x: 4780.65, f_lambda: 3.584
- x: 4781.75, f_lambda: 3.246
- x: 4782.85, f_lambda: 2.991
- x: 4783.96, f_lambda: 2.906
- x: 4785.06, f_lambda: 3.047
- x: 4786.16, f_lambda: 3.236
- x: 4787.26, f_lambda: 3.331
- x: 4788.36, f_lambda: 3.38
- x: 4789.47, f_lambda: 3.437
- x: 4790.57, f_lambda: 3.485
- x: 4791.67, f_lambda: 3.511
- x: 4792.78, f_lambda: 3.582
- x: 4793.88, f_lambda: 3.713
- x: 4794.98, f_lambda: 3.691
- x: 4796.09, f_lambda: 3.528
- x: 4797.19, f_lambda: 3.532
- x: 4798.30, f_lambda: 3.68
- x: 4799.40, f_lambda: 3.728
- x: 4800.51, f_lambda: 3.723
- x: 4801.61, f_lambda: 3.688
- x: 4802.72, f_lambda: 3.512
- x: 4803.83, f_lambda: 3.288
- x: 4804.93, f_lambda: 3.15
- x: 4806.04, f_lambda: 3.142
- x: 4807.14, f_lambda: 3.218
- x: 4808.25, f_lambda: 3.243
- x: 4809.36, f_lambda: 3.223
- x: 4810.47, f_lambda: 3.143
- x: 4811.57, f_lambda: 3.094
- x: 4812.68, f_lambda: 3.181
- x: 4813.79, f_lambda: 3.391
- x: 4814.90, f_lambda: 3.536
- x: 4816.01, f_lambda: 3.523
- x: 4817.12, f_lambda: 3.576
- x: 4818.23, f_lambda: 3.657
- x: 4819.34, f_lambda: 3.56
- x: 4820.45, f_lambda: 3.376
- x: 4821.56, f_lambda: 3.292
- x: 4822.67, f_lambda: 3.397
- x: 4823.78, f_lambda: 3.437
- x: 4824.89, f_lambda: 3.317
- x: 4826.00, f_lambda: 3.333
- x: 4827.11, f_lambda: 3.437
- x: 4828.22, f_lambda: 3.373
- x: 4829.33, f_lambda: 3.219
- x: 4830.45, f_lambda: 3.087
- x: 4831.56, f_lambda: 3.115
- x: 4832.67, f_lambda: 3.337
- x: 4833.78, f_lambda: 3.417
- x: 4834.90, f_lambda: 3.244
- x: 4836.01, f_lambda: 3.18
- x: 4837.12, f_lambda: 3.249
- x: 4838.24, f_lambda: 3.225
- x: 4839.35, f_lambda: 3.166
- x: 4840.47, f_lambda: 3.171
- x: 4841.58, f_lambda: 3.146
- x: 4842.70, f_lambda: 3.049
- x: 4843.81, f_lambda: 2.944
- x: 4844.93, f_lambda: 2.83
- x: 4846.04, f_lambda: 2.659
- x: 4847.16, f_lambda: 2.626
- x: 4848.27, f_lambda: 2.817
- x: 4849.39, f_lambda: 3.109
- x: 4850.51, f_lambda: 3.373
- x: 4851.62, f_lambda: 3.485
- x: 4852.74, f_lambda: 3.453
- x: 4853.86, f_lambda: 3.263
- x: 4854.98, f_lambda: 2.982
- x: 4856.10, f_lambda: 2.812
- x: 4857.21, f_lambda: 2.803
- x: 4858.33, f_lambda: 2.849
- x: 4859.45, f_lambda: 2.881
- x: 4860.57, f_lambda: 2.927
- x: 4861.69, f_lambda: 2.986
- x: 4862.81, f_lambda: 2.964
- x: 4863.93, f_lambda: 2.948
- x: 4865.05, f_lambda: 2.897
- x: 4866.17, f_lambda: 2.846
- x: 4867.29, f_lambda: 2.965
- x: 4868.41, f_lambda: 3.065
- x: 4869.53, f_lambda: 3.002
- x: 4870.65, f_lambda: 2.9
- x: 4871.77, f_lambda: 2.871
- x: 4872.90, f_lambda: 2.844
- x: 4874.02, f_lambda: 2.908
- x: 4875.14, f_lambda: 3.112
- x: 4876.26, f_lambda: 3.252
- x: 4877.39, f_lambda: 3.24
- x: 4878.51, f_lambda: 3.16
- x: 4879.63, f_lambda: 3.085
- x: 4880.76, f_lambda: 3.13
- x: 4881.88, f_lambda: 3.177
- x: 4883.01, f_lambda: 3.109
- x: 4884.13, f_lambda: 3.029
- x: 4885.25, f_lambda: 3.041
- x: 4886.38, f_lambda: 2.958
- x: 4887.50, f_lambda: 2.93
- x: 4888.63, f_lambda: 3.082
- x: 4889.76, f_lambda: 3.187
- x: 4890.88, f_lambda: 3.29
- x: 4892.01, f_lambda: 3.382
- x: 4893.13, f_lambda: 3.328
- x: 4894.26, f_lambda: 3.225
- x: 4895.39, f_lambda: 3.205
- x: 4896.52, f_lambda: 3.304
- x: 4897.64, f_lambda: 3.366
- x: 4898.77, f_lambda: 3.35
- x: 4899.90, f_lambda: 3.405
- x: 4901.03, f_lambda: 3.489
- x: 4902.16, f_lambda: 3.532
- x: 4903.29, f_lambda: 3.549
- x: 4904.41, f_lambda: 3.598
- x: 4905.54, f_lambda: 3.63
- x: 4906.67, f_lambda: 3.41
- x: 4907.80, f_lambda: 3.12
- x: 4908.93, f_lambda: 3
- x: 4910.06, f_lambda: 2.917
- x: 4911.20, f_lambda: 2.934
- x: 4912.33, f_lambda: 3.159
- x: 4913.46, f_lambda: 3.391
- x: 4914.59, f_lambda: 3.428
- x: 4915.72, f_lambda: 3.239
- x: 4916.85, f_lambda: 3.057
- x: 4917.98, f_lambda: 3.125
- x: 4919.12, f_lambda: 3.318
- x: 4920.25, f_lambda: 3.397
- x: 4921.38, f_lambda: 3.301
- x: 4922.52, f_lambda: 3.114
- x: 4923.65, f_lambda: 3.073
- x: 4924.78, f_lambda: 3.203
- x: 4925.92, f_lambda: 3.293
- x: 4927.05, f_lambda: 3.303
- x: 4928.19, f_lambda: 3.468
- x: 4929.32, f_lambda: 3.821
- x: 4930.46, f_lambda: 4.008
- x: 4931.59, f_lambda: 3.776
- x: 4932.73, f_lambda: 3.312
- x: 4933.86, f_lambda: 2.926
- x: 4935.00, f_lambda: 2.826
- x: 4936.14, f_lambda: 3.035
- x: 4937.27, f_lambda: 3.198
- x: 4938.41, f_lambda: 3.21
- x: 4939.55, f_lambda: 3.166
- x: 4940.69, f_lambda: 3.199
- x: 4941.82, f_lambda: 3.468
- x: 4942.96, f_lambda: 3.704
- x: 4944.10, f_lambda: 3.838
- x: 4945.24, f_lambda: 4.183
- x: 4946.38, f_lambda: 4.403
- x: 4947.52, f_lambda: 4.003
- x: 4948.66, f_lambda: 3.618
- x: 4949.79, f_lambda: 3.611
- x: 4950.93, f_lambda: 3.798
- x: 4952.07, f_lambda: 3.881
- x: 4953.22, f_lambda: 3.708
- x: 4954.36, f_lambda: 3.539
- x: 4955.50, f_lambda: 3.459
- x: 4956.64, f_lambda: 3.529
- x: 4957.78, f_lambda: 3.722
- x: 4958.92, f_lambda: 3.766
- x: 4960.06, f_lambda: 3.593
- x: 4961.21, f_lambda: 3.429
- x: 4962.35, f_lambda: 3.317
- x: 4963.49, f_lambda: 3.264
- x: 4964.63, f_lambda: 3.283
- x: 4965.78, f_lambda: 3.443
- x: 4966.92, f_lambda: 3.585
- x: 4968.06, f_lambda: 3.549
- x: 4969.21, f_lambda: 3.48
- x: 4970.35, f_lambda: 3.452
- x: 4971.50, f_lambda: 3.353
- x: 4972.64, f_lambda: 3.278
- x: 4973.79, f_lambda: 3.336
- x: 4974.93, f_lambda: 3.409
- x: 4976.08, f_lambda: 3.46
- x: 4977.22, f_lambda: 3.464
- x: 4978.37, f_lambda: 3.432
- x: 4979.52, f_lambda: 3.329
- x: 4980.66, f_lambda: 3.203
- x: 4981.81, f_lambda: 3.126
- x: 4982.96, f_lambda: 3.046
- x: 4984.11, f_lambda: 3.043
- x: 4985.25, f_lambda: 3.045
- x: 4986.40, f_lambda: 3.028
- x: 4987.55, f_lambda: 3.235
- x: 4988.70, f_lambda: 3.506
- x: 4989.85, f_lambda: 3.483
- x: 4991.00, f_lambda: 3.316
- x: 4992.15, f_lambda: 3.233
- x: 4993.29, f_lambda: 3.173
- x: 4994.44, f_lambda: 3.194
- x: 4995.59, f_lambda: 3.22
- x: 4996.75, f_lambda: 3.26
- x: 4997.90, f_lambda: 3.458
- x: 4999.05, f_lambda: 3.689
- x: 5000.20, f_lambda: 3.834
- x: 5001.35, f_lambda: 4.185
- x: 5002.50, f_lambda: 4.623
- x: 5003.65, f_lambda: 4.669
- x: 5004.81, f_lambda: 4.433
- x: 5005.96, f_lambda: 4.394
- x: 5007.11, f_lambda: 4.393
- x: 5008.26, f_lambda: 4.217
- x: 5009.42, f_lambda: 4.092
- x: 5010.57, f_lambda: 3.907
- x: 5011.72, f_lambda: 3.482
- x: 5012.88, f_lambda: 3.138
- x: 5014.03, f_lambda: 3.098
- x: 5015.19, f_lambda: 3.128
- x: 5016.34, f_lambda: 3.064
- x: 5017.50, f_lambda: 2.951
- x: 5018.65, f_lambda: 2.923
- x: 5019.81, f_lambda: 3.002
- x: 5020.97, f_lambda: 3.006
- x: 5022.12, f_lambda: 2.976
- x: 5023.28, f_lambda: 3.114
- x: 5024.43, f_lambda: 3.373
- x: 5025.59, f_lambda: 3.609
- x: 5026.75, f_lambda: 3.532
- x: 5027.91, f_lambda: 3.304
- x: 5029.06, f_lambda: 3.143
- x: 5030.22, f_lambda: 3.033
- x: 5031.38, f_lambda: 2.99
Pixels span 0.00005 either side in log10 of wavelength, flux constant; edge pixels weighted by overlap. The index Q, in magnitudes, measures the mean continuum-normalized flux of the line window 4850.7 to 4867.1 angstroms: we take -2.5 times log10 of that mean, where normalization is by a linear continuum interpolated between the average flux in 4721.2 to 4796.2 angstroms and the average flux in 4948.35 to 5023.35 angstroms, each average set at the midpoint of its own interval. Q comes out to 0.12 mag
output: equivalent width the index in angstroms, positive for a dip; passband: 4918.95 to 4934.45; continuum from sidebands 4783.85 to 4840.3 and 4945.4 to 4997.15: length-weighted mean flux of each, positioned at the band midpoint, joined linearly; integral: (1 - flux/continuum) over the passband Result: 0.2 angstroms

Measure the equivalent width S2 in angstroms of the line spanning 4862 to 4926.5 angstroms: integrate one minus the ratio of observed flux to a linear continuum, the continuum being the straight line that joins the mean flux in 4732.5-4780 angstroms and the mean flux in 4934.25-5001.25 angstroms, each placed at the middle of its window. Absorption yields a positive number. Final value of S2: 4.0 angstroms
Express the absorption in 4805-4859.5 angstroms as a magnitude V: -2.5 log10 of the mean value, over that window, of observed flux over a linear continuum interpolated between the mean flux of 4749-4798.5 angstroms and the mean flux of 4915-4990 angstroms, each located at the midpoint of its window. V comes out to 0.05 mag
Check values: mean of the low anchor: 3.33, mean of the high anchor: 3.42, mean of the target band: 3.2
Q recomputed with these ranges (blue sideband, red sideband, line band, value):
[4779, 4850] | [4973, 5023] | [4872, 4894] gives 0.085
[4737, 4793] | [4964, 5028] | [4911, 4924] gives 0.060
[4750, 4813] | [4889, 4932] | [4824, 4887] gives 0.085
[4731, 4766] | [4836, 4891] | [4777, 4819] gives -0.094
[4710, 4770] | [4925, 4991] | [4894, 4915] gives 0.024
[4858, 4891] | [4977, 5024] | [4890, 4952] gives -0.069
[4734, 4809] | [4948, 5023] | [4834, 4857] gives 0.099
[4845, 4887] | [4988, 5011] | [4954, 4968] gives 0.025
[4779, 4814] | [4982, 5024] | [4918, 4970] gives -0.009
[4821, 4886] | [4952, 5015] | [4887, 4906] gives -0.034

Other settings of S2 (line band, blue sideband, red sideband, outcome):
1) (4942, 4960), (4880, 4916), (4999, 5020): -1.4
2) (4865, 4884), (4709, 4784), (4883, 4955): 1.7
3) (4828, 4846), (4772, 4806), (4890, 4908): 1.4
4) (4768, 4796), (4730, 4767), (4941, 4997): -0.9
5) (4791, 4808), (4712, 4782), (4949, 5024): -1.1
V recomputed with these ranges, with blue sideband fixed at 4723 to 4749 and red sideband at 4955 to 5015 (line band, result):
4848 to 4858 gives 0.07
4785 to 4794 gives -0.06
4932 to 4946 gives 0.03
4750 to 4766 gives -0.01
